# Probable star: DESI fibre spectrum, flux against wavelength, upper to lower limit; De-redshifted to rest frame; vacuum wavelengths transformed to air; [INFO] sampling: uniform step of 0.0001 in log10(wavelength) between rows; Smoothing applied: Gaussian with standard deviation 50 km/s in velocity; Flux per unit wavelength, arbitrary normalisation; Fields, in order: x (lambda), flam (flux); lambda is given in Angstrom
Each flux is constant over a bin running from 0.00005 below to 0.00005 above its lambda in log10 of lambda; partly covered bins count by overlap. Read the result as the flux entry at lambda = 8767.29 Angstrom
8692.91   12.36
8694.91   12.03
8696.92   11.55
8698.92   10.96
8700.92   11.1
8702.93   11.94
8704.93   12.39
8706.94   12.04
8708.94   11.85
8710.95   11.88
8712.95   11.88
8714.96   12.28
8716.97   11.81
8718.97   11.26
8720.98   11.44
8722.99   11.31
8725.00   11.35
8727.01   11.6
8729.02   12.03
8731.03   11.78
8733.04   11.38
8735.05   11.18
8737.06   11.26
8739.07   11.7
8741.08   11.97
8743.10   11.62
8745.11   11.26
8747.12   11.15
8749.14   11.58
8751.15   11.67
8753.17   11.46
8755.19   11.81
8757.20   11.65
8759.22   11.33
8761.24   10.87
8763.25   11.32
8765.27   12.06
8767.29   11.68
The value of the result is 11.68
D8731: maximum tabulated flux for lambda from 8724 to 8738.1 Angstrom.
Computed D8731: 12.03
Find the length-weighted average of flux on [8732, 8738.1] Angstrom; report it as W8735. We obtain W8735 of 11.3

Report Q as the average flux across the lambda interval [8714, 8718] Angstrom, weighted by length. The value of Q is 12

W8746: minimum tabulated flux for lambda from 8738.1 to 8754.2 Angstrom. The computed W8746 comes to 11.15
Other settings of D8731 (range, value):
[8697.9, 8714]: 12.39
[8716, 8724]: 11.81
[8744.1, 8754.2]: 11.67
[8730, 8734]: 11.78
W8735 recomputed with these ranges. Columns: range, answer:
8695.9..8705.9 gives 11.6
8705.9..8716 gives 12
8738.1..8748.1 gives 11.5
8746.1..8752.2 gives 11.5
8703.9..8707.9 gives 12.2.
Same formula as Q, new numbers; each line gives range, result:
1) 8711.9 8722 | 11.7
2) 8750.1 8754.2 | 11.6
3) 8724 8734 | 11.6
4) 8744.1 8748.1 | 11.2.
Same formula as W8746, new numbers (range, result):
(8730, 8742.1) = 11.18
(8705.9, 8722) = 11.26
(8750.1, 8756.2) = 11.46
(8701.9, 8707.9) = 11.94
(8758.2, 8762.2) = 10.87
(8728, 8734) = 11.38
